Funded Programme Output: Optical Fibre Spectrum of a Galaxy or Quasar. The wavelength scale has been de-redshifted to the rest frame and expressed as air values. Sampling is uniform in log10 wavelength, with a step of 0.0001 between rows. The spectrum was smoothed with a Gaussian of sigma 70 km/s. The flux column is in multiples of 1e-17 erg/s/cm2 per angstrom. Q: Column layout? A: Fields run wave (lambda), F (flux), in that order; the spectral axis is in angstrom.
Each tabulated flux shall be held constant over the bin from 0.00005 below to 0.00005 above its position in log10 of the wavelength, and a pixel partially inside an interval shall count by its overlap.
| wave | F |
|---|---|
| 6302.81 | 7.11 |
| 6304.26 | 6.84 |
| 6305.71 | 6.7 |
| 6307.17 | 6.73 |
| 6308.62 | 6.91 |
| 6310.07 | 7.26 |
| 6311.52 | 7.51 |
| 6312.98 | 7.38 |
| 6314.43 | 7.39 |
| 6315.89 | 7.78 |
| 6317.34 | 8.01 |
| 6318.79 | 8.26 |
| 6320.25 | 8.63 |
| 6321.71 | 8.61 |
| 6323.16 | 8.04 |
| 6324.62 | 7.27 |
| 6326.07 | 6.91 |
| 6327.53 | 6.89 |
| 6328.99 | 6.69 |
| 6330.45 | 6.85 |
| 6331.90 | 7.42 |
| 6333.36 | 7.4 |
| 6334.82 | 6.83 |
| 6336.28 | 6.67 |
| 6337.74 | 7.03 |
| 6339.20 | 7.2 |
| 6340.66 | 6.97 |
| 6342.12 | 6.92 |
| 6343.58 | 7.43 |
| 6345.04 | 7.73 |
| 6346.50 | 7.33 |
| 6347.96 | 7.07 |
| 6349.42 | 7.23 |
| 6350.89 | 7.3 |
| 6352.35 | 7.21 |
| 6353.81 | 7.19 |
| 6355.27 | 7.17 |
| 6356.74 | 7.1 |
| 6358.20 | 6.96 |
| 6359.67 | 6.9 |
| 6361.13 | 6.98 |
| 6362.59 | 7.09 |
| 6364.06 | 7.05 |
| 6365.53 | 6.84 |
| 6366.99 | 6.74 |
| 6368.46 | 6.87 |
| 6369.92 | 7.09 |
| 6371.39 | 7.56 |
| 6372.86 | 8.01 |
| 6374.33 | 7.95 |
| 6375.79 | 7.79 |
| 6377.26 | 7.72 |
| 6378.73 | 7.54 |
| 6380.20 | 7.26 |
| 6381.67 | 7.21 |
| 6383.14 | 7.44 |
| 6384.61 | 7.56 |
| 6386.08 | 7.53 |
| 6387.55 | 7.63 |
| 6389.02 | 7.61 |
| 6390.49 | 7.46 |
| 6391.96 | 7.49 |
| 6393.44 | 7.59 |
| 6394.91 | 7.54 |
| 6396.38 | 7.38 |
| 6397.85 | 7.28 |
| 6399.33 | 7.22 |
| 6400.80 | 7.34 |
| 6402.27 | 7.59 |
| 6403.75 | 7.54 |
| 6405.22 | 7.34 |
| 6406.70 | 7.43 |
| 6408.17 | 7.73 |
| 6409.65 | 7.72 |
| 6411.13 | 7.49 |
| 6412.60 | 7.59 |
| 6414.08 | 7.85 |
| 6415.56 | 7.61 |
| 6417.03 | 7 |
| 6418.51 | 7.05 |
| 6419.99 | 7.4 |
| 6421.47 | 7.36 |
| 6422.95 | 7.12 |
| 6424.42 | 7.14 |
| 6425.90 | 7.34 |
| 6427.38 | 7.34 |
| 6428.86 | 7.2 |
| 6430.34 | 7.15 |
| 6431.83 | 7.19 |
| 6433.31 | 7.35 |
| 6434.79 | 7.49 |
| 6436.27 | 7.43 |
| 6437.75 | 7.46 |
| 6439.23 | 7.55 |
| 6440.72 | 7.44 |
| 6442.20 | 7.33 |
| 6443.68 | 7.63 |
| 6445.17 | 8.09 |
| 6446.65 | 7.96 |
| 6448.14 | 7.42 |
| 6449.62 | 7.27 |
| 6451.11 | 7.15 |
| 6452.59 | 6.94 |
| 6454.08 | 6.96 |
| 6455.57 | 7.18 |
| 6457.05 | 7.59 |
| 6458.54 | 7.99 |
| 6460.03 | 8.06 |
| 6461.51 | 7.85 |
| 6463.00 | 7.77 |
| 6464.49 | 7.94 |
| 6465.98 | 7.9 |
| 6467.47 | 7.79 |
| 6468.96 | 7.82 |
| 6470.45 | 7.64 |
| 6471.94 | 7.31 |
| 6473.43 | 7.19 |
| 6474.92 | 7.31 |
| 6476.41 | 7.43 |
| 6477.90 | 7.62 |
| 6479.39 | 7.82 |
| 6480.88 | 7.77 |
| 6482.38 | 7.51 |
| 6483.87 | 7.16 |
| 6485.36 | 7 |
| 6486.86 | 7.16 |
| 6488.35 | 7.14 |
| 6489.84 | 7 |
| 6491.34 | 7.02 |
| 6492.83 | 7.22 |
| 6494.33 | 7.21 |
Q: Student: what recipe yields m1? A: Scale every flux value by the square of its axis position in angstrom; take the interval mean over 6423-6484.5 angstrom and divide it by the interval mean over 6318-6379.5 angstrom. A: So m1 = 1.06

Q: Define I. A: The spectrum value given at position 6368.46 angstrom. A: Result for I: 6.87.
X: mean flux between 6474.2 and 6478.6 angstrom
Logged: 7.46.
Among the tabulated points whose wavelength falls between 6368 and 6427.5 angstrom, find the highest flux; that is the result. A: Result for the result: 8.01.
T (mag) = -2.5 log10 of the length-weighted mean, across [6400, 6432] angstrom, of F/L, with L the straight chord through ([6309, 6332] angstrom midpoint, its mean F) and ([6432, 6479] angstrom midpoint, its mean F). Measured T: 0.02 mag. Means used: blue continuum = 7.55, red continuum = 7.54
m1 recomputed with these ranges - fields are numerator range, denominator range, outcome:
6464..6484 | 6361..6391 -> 1.06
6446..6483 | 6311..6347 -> 1.07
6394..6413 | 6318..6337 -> 1.03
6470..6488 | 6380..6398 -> 1.02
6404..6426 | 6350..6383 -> 1.04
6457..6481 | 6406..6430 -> 1.06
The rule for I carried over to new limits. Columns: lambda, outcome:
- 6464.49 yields 7.94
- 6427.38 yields 7.34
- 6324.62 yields 7.27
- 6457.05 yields 7.59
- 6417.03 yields 7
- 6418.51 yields 7.05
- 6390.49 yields 7.46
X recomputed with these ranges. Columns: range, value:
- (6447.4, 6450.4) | 7.34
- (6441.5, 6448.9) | 7.69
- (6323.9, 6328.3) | 7.02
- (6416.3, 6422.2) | 7.2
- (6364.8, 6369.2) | 6.83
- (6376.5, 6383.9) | 7.43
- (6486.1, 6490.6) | 7.09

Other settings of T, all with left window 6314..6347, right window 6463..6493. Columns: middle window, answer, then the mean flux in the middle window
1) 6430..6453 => 0.000 mag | 7.44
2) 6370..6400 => -0.016 mag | 7.53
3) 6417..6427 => 0.031 mag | 7.22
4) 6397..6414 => -0.010 mag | 7.49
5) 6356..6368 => 0.070 mag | 6.95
